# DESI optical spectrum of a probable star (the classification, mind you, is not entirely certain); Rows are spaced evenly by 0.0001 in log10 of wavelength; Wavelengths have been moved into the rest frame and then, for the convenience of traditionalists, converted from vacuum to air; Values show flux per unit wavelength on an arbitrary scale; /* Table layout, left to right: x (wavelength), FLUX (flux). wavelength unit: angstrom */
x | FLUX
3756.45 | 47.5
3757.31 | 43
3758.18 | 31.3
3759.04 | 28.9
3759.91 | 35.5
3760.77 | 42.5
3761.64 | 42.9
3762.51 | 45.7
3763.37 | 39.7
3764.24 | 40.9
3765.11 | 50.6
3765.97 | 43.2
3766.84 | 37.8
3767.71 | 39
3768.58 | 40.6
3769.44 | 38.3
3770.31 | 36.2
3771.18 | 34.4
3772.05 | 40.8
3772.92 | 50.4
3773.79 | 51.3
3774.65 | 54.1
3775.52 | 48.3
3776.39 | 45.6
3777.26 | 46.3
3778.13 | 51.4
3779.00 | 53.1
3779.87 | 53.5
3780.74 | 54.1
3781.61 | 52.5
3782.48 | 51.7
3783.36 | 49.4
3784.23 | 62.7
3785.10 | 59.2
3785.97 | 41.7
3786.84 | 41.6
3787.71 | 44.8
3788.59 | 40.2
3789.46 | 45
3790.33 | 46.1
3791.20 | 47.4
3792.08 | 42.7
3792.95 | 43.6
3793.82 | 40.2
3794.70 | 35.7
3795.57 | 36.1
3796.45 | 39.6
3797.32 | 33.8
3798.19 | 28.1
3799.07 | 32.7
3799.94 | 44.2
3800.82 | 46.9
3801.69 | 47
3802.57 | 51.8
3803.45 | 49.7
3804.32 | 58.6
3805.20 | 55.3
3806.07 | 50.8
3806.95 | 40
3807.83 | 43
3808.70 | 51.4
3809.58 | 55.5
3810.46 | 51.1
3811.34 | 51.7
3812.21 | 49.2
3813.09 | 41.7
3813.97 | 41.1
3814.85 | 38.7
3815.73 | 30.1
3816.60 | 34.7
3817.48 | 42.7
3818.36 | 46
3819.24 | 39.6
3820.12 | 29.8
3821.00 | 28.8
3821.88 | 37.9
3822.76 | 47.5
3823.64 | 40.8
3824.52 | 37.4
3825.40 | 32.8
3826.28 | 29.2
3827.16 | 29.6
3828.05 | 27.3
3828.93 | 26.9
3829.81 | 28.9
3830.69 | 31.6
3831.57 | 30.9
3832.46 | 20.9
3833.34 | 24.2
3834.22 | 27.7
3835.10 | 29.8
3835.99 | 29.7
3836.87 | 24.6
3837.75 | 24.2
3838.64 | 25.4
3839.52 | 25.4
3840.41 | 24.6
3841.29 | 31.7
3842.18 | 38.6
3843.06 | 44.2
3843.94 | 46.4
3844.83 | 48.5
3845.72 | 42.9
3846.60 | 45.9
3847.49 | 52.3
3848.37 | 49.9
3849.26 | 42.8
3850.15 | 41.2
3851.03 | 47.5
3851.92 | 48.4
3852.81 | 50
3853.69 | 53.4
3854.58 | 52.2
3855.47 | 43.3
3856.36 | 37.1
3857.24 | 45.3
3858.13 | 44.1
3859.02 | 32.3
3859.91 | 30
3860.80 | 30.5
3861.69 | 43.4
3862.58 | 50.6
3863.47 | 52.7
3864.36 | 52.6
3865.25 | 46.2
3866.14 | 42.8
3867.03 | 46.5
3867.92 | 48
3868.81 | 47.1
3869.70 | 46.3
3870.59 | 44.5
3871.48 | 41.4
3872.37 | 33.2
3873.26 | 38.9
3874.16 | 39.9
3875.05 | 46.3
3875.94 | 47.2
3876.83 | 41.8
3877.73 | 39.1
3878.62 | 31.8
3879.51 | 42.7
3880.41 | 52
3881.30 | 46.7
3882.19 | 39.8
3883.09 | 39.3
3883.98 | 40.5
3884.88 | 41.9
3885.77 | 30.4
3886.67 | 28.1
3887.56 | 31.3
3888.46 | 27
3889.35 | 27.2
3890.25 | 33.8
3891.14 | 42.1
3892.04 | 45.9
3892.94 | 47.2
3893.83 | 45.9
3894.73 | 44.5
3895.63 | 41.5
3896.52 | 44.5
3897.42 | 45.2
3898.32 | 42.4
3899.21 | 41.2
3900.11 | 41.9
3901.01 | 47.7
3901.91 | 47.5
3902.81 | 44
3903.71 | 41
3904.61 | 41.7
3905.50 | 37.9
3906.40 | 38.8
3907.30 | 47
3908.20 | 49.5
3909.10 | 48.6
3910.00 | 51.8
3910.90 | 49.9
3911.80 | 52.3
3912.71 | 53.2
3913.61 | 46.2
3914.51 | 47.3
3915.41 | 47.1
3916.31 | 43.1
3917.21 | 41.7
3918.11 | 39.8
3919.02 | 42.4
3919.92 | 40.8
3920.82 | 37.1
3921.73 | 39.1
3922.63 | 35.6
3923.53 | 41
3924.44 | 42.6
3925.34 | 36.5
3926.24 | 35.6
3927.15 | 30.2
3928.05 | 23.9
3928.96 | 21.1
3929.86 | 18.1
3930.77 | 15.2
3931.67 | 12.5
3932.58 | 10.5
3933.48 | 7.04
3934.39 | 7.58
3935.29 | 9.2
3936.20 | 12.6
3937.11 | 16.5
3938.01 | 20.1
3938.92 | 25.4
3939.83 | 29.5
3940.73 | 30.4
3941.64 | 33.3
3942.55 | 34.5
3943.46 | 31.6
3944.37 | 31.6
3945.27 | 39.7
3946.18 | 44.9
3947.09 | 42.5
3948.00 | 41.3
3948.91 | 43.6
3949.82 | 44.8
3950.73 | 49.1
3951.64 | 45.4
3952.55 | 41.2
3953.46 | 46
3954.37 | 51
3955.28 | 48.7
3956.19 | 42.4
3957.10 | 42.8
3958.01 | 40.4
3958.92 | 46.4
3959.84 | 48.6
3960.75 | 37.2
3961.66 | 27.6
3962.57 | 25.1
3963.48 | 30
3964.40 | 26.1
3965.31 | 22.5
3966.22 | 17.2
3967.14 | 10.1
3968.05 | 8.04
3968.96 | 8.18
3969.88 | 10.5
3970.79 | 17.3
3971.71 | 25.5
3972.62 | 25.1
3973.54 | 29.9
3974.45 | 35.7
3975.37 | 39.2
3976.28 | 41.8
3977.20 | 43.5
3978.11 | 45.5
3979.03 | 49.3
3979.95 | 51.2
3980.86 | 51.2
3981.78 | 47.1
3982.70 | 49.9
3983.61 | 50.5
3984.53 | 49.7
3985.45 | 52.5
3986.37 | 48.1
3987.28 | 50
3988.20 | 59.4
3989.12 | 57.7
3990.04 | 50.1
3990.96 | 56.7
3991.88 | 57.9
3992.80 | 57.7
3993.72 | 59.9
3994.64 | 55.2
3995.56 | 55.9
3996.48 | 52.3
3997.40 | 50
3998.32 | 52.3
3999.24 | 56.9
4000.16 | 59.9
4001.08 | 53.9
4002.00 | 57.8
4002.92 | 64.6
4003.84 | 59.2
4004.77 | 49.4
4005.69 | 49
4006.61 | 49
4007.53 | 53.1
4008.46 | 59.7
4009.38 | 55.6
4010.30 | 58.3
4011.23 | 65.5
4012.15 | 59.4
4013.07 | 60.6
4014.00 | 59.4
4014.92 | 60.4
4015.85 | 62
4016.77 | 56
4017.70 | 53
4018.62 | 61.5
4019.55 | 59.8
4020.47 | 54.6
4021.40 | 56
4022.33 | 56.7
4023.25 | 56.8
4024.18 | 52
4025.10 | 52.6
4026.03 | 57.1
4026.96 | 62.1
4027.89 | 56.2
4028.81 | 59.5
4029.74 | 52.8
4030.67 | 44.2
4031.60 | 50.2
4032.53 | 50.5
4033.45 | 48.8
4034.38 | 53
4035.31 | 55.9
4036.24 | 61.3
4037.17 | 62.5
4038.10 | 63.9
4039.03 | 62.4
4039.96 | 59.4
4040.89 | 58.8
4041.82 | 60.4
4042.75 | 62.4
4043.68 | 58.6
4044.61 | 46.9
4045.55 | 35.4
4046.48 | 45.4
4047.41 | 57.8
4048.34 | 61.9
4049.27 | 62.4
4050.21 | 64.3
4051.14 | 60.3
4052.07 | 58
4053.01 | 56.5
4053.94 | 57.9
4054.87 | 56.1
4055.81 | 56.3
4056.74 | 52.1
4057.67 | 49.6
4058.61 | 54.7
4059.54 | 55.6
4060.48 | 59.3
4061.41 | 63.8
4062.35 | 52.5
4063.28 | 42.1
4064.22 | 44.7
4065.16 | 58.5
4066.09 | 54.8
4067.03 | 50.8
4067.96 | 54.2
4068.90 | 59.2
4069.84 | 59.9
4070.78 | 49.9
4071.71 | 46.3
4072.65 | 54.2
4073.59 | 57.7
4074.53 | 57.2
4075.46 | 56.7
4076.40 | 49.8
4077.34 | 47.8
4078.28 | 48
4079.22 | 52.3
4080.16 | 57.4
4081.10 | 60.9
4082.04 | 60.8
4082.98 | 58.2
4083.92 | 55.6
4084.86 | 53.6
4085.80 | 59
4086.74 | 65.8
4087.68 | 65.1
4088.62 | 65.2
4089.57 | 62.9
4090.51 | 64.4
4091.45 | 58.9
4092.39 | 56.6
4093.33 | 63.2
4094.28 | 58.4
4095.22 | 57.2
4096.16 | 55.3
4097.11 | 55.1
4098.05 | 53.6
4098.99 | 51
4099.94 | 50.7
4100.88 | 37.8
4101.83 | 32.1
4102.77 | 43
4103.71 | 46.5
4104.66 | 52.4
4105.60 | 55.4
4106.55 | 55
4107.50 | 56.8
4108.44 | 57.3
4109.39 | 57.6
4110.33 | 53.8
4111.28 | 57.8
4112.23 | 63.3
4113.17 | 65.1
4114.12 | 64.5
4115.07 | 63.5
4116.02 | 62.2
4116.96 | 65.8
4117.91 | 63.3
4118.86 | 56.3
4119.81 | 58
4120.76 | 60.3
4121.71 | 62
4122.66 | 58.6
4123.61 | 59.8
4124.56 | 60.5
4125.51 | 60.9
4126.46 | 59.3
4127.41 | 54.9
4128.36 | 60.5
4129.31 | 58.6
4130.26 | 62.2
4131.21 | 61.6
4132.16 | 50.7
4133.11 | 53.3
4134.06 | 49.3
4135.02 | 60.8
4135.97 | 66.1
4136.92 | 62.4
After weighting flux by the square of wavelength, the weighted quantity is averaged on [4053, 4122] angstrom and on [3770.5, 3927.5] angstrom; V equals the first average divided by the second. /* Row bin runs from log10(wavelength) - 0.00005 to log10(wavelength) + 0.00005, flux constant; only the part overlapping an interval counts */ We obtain 1.51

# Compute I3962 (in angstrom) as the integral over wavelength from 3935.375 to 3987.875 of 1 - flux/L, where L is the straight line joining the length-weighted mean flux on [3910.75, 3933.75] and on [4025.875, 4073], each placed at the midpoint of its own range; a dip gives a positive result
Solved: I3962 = 7.0 angstrom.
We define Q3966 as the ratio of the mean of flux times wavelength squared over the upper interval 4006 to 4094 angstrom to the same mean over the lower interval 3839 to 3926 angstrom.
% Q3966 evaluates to 1.44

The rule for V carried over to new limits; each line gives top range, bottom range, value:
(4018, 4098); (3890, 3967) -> 1.63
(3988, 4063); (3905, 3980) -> 1.72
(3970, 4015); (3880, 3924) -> 1.26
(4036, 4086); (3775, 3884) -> 1.50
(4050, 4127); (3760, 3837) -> 1.56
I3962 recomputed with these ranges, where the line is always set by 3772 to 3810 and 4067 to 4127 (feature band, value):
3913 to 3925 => 2.1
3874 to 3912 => 6.2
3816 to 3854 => 9.5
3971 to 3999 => 2.6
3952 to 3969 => 6.2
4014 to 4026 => -0.6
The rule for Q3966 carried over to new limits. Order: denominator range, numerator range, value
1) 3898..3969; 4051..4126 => 1.72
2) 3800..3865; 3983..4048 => 1.52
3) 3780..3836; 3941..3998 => 1.08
